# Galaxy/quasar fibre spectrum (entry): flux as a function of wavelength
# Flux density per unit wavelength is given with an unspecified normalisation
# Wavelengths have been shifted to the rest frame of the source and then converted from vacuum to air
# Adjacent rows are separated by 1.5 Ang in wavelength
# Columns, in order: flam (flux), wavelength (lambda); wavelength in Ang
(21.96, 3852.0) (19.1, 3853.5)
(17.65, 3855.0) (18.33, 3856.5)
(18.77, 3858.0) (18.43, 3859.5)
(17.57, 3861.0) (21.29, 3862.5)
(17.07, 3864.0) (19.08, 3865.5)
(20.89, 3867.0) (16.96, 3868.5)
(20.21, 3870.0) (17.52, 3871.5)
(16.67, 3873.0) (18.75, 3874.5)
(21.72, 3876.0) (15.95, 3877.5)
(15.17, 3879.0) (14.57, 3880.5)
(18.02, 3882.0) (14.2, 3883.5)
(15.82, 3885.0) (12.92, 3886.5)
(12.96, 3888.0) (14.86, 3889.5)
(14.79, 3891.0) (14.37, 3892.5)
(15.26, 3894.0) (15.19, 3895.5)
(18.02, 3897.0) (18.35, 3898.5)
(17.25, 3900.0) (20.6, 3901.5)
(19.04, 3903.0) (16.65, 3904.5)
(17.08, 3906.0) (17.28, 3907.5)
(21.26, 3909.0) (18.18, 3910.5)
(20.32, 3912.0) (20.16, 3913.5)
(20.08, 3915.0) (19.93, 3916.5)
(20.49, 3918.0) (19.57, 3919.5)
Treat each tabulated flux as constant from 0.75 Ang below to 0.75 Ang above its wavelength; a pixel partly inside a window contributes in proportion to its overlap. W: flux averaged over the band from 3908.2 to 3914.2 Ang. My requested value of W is 20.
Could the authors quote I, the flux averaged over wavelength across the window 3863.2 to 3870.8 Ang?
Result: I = 18.8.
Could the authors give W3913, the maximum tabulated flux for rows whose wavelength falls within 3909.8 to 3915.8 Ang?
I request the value 20.32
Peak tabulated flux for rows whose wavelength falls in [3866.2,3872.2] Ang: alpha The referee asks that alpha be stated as 20.89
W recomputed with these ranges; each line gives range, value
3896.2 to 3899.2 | 18.1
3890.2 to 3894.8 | 14.8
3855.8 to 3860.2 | 18.5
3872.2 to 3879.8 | 17.6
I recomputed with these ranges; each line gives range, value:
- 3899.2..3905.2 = 18.4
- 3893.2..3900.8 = 16.8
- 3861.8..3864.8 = 19.1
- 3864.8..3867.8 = 19.9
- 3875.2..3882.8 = 17.1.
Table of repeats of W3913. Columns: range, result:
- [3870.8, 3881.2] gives 21.72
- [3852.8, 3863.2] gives 21.29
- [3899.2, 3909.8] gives 21.26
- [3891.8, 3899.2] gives 18.35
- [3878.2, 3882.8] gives 18.02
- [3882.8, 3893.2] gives 15.82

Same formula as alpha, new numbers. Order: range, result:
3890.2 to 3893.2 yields 14.79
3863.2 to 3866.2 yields 19.08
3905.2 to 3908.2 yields 17.28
